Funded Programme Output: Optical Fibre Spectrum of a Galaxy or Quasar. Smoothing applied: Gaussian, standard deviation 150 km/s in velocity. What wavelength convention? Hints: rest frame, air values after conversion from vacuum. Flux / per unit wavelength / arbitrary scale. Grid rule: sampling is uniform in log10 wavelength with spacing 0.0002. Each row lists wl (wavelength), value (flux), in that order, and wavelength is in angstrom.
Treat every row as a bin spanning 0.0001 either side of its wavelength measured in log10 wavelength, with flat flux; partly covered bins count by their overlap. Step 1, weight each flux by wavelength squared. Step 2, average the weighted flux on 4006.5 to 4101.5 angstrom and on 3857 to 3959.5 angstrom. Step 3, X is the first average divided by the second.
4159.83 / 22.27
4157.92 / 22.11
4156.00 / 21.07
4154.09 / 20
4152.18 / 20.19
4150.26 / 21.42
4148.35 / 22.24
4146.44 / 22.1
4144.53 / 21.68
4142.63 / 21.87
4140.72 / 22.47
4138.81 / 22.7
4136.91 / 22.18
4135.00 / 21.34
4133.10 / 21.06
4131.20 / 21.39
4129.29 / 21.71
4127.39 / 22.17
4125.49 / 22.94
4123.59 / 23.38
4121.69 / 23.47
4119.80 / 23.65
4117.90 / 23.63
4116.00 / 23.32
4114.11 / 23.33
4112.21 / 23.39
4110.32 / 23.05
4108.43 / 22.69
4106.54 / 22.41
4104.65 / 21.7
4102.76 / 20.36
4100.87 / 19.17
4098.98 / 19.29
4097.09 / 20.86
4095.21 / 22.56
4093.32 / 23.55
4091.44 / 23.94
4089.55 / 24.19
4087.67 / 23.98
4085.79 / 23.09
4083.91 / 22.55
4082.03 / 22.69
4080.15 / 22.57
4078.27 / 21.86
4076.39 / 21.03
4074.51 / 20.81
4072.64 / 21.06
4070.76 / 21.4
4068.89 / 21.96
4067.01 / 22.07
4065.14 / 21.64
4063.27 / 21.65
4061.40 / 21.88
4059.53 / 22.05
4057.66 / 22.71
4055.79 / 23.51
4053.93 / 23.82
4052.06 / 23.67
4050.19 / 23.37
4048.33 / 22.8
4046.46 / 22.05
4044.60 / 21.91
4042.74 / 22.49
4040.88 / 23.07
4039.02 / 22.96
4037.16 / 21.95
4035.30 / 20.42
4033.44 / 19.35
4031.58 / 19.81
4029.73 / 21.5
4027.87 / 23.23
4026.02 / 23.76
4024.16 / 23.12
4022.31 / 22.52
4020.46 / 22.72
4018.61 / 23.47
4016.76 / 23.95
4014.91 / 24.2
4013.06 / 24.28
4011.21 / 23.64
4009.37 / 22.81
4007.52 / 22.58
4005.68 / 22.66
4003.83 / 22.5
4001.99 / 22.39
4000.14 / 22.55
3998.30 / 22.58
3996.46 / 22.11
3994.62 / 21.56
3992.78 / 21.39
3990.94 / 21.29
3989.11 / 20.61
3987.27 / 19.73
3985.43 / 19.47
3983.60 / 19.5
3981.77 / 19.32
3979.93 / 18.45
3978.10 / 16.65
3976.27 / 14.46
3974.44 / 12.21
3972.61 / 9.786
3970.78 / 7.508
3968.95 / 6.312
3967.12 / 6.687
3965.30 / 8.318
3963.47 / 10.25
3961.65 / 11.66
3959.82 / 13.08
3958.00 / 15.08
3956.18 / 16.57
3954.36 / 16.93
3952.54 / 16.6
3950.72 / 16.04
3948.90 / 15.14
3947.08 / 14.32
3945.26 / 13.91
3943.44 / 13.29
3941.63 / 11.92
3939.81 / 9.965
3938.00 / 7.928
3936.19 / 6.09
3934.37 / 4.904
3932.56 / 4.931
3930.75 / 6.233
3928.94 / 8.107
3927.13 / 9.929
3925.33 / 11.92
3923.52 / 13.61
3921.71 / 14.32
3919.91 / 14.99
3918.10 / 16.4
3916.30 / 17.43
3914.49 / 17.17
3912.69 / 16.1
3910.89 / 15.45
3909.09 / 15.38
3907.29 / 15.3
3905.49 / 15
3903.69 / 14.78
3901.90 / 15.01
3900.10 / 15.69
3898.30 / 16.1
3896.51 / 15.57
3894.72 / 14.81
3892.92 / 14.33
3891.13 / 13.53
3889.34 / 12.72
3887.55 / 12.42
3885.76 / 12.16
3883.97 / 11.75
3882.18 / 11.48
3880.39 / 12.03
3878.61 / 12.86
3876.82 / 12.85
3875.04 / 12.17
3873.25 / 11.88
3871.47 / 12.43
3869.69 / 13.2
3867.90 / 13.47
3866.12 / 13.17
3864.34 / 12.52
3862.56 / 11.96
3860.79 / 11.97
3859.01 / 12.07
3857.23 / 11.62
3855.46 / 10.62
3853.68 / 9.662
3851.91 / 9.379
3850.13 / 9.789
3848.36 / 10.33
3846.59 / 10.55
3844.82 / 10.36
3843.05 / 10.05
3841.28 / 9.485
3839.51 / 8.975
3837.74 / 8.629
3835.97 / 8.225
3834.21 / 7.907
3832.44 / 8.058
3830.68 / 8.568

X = 1.84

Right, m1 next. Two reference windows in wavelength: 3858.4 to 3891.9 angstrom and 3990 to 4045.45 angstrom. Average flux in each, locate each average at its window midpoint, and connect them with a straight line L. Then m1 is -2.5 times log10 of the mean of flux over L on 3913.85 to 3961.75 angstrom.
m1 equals 0.32 mag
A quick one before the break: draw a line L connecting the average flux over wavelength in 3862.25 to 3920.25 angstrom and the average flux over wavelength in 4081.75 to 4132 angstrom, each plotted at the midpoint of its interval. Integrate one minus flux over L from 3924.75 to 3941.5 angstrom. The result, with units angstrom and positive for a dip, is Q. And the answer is 8.31 angstrom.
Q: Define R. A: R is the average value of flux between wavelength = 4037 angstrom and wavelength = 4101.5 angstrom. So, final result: 22.3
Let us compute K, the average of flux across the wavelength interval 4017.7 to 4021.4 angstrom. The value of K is 23.1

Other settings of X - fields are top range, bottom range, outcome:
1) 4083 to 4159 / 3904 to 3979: 1.96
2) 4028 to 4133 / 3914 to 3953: 2.01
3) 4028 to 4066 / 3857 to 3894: 1.93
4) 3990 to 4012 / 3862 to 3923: 1.68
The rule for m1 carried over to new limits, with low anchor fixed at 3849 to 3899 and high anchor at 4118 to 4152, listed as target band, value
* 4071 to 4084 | -0.09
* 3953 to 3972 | 0.35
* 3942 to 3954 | 0.03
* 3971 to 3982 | 0.13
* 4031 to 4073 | -0.16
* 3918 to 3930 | 0.15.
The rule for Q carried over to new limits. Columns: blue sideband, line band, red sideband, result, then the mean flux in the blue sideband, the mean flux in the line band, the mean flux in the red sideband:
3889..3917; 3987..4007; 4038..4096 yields -2.45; 15.3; 21.8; 22.5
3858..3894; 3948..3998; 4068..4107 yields 4.18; 12.6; 15.5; 21.9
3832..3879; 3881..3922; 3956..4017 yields -4.08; 10.9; 14.7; 17.8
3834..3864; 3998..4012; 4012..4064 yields -1.57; 10.2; 22.7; 22.6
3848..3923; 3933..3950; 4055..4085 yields 5.65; 13.4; 10.7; 22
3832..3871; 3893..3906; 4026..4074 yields -1.80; 10.6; 15.2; 22.1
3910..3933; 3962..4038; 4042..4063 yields -0.94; 13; 19.3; 22.7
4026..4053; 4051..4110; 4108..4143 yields 0.49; 22.1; 22.2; 22.6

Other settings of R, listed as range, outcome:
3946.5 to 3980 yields 12.8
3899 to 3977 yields 12.5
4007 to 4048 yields 22.5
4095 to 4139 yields 22.1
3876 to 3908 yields 13.8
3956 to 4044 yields 19.2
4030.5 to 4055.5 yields 22.2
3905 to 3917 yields 16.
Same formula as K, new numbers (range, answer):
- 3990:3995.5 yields 21.4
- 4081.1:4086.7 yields 22.8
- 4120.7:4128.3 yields 23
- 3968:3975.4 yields 8.97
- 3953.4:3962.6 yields 14.7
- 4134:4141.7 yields 22.2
